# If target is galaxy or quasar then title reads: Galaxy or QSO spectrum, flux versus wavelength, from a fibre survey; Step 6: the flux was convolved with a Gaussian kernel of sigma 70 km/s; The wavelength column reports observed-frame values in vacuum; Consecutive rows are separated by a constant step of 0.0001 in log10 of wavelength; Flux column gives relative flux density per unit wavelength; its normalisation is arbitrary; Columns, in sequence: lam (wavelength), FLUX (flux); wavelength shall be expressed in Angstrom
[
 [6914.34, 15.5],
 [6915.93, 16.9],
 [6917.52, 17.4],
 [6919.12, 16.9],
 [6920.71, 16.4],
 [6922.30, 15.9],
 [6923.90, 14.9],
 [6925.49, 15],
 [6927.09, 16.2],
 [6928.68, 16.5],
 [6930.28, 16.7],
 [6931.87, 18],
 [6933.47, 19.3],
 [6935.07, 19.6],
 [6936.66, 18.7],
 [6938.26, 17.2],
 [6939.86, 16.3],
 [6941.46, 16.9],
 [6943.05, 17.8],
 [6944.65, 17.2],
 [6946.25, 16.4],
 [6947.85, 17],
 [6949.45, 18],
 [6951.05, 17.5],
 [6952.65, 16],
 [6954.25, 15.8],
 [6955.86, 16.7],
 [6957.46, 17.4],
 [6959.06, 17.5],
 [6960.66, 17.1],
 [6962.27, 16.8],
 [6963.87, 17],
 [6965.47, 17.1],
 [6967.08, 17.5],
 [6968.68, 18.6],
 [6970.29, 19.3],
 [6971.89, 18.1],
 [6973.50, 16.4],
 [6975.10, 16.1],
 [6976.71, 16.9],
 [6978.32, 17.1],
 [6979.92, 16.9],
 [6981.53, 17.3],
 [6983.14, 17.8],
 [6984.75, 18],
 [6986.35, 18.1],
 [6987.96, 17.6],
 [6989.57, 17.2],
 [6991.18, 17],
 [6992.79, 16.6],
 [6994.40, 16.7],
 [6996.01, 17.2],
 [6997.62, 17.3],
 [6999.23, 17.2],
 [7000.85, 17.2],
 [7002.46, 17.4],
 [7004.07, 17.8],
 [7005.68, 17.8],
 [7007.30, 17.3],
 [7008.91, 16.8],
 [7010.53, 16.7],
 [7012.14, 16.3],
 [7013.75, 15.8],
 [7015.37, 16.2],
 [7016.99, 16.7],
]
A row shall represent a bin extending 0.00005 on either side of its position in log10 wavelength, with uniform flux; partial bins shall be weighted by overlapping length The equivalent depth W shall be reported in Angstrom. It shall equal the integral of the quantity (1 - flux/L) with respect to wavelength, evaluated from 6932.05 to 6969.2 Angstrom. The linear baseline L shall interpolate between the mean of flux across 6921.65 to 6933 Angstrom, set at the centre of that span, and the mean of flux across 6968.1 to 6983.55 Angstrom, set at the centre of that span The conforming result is -1.2 Angstrom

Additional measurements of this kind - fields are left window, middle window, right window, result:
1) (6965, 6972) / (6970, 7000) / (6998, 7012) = 0.8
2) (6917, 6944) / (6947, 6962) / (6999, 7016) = 0.0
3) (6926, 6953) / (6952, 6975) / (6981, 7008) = 0.2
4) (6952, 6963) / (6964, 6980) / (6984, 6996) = -0.4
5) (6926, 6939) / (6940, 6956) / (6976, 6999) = 0.6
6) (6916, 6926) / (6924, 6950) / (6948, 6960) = -1.0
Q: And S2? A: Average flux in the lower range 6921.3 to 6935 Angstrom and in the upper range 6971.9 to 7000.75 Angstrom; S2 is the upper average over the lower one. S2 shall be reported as 1.0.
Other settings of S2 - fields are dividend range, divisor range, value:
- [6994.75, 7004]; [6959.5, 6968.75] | 1.00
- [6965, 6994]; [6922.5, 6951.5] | 1.02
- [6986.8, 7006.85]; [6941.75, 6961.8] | 1.01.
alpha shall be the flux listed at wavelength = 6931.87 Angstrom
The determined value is 18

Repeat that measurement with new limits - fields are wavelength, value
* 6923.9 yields 14.9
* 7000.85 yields 17.2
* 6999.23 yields 17.2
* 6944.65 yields 17.2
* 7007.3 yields 17.3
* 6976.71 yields 16.9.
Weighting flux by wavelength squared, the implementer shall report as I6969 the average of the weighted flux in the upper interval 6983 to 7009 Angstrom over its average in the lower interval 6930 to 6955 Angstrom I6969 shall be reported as 1.01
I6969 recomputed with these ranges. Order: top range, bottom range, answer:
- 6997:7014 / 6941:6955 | 1.02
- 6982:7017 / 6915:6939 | 1.03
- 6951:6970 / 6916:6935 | 1.03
